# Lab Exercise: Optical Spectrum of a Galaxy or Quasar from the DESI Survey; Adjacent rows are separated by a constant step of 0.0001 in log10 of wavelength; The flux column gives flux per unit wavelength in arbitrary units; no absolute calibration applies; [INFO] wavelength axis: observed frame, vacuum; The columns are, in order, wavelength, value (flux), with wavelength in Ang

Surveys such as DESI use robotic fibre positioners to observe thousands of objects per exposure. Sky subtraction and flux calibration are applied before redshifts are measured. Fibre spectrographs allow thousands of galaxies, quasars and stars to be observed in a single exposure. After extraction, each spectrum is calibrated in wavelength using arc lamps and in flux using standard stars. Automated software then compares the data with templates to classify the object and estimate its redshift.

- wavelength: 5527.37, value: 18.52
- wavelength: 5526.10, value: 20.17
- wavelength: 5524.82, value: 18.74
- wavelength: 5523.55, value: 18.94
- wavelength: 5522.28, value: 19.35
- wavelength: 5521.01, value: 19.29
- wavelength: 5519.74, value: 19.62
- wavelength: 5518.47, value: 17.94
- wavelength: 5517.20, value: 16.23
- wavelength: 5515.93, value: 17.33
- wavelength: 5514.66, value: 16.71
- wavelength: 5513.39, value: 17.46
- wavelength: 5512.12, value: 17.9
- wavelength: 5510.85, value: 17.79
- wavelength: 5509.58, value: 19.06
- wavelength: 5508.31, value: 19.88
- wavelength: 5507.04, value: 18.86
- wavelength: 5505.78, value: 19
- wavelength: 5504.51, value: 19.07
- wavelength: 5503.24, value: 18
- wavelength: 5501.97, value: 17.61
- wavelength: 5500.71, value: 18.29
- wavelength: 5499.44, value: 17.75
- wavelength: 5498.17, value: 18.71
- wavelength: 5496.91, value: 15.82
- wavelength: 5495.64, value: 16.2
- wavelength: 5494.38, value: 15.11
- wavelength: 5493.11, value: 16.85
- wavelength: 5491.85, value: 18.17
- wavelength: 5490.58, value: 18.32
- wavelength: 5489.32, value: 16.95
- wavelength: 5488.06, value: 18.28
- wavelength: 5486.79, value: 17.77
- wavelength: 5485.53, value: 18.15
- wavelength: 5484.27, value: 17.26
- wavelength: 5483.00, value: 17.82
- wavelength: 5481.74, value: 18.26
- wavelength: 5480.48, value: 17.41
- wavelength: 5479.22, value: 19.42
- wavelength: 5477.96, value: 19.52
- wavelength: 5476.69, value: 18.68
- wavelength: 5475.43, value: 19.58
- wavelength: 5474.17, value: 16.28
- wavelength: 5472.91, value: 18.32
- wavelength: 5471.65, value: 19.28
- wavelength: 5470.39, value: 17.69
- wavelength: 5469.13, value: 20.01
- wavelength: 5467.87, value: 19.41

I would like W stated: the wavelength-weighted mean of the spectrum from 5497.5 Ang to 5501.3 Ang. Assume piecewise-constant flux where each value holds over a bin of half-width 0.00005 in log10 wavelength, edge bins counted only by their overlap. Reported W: 18.2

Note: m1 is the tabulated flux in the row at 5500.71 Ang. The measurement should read 18.29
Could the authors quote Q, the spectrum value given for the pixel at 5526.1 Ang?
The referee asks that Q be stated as 20.17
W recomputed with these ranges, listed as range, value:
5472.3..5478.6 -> 18.5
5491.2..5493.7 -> 17.5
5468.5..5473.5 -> 18.8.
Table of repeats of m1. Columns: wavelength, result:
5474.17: 16.28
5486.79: 17.77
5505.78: 19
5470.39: 17.69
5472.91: 18.32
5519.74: 19.62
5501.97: 17.61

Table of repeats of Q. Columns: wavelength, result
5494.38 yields 15.11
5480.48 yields 17.41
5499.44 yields 17.75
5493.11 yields 16.85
